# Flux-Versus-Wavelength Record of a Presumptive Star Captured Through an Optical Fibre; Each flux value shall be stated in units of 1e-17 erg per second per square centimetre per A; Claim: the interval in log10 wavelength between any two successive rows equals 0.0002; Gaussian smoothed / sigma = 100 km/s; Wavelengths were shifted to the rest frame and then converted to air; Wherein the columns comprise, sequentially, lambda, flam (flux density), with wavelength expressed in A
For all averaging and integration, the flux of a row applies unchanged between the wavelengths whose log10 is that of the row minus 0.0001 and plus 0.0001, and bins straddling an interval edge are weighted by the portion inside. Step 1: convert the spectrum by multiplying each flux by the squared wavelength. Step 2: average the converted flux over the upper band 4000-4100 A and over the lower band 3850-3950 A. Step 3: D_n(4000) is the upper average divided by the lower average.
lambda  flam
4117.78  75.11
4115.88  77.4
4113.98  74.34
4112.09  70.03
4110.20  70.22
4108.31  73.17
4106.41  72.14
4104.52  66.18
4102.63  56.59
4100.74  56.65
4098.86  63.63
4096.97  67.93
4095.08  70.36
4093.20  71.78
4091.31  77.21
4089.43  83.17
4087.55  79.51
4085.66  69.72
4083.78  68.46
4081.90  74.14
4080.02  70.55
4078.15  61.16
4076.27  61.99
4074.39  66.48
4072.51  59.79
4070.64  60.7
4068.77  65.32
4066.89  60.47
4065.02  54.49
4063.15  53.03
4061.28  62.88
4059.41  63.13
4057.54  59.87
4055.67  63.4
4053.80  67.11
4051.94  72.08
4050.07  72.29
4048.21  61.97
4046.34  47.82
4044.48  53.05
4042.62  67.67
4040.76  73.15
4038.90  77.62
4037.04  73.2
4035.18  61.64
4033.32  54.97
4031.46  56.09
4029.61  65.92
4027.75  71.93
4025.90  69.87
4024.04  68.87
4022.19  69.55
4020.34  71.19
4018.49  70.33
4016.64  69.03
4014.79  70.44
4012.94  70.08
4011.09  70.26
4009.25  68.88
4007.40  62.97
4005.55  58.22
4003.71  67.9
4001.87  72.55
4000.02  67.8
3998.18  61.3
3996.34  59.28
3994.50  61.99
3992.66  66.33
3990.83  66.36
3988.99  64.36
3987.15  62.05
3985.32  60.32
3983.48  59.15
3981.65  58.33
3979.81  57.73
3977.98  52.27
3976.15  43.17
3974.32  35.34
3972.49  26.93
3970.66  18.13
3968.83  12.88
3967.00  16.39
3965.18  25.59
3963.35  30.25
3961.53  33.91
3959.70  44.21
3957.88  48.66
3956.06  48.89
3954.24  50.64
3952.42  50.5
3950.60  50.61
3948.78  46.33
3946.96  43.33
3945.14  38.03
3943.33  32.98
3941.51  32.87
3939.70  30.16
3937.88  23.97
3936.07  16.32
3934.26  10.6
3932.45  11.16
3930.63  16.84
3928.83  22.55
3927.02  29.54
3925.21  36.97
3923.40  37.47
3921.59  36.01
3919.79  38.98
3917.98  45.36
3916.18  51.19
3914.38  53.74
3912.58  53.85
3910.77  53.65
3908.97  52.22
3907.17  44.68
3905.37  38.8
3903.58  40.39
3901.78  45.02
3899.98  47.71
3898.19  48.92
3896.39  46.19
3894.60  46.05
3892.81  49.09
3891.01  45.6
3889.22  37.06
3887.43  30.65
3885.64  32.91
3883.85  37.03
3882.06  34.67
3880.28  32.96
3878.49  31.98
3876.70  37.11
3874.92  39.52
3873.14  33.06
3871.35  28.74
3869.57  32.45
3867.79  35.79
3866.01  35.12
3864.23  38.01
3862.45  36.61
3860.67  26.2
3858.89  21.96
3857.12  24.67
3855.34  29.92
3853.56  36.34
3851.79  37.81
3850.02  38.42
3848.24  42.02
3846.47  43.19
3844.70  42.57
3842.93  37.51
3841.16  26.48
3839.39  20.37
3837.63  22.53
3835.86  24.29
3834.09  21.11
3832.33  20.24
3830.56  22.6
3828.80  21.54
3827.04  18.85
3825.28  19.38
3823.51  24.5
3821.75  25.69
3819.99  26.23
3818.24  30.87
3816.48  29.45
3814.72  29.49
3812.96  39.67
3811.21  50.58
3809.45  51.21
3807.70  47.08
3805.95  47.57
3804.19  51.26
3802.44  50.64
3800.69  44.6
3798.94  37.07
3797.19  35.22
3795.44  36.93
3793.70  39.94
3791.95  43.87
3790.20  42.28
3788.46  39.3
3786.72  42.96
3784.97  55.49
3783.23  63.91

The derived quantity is 2.0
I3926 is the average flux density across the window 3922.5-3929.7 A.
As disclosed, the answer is 31.6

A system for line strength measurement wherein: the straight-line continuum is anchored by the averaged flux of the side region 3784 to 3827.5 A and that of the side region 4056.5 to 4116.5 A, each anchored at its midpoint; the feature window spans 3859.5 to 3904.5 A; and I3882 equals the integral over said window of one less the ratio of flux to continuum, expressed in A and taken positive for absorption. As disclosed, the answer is 8.3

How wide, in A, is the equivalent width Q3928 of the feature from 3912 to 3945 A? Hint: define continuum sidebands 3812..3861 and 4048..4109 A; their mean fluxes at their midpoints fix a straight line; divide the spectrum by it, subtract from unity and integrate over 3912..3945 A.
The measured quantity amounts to 8.1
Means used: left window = 28.8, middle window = 32.2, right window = 66.3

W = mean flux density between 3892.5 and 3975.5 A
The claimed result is 37.2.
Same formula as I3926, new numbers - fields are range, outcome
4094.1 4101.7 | 64.7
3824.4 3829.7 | 20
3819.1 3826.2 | 23.9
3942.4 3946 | 35.5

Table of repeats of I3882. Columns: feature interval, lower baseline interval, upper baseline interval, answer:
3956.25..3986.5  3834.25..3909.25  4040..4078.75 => 6.5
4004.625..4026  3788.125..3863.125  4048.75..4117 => -3.6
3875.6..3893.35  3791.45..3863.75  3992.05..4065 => 2.5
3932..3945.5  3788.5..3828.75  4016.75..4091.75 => 7.2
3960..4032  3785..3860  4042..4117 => 0.3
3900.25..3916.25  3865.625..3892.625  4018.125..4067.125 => -2.9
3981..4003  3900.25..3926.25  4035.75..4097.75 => -3.0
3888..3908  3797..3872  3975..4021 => 0.3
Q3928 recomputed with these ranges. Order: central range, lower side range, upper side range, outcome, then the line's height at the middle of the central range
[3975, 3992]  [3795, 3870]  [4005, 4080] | -0.60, 56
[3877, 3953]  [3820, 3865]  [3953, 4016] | 4.05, 40.8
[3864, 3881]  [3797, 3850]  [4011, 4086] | 2.55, 40.4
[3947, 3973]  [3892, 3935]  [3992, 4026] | 7.96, 53.2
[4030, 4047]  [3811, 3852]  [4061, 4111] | -0.99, 59.7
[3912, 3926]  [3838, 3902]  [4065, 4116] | -0.27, 43.3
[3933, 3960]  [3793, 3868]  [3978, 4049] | 8.22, 53.4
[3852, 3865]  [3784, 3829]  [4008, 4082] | 3.88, 44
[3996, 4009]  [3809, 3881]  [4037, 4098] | -2.01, 56.1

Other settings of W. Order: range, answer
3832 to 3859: 31.1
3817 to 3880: 30.1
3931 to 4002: 42.9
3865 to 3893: 35.5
